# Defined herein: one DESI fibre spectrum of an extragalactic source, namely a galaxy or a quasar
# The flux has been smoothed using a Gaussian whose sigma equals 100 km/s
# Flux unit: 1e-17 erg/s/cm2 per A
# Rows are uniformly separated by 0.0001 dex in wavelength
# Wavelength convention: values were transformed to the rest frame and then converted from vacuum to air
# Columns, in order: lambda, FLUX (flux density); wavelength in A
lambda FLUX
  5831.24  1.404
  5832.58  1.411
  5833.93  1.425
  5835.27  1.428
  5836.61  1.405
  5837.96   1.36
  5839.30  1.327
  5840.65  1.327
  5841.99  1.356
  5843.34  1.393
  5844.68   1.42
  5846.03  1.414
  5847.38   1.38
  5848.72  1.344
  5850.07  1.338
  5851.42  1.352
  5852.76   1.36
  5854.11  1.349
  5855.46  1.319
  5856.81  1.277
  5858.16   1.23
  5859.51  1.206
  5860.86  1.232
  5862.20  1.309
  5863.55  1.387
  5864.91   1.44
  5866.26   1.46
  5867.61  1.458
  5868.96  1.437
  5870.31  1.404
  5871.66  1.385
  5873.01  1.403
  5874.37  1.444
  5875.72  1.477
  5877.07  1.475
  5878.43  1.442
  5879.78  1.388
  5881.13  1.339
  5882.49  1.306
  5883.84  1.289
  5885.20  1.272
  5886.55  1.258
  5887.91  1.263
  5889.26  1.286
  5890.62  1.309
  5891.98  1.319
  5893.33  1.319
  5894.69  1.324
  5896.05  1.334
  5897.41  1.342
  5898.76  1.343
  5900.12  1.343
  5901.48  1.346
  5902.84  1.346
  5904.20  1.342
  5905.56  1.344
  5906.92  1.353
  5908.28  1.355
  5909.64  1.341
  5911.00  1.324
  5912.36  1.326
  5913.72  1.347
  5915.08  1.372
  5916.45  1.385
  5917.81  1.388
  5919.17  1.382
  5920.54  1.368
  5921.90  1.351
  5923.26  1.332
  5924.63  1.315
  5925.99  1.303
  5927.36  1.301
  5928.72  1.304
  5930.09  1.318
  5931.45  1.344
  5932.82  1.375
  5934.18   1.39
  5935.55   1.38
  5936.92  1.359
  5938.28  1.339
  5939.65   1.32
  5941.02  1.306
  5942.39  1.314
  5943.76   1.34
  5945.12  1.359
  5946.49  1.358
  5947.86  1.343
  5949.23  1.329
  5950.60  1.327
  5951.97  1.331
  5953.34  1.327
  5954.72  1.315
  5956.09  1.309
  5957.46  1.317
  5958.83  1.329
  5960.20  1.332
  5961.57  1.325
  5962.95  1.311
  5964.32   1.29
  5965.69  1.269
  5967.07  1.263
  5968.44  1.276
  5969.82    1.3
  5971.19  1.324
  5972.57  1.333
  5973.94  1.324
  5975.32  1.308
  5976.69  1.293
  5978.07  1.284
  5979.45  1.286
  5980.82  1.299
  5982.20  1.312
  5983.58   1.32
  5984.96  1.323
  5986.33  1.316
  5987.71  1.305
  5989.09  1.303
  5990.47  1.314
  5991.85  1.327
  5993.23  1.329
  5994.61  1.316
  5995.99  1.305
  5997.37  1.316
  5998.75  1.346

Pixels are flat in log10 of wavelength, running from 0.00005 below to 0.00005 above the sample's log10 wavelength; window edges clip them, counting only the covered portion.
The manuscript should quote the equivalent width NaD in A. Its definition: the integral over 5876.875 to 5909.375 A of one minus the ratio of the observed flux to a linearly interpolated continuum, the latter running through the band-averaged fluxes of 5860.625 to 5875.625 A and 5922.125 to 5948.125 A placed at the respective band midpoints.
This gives 1.1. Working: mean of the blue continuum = 1.4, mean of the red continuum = 1.34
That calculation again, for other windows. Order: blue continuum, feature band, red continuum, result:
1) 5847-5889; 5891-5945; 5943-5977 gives -0.3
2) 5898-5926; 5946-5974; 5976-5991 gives 0.1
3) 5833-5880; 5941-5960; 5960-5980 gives -0.2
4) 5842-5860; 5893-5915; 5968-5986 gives -0.3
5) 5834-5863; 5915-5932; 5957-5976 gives -0.3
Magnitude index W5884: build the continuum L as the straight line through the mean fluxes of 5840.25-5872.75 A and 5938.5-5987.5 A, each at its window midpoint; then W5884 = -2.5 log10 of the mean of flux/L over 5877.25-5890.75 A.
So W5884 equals 0.021 mag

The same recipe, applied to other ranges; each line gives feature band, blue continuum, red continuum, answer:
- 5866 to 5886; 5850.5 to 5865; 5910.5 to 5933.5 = -0.062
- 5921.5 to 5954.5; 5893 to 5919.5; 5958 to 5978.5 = -0.008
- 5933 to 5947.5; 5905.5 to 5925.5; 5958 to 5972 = -0.017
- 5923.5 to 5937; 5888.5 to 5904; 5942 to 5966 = -0.009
